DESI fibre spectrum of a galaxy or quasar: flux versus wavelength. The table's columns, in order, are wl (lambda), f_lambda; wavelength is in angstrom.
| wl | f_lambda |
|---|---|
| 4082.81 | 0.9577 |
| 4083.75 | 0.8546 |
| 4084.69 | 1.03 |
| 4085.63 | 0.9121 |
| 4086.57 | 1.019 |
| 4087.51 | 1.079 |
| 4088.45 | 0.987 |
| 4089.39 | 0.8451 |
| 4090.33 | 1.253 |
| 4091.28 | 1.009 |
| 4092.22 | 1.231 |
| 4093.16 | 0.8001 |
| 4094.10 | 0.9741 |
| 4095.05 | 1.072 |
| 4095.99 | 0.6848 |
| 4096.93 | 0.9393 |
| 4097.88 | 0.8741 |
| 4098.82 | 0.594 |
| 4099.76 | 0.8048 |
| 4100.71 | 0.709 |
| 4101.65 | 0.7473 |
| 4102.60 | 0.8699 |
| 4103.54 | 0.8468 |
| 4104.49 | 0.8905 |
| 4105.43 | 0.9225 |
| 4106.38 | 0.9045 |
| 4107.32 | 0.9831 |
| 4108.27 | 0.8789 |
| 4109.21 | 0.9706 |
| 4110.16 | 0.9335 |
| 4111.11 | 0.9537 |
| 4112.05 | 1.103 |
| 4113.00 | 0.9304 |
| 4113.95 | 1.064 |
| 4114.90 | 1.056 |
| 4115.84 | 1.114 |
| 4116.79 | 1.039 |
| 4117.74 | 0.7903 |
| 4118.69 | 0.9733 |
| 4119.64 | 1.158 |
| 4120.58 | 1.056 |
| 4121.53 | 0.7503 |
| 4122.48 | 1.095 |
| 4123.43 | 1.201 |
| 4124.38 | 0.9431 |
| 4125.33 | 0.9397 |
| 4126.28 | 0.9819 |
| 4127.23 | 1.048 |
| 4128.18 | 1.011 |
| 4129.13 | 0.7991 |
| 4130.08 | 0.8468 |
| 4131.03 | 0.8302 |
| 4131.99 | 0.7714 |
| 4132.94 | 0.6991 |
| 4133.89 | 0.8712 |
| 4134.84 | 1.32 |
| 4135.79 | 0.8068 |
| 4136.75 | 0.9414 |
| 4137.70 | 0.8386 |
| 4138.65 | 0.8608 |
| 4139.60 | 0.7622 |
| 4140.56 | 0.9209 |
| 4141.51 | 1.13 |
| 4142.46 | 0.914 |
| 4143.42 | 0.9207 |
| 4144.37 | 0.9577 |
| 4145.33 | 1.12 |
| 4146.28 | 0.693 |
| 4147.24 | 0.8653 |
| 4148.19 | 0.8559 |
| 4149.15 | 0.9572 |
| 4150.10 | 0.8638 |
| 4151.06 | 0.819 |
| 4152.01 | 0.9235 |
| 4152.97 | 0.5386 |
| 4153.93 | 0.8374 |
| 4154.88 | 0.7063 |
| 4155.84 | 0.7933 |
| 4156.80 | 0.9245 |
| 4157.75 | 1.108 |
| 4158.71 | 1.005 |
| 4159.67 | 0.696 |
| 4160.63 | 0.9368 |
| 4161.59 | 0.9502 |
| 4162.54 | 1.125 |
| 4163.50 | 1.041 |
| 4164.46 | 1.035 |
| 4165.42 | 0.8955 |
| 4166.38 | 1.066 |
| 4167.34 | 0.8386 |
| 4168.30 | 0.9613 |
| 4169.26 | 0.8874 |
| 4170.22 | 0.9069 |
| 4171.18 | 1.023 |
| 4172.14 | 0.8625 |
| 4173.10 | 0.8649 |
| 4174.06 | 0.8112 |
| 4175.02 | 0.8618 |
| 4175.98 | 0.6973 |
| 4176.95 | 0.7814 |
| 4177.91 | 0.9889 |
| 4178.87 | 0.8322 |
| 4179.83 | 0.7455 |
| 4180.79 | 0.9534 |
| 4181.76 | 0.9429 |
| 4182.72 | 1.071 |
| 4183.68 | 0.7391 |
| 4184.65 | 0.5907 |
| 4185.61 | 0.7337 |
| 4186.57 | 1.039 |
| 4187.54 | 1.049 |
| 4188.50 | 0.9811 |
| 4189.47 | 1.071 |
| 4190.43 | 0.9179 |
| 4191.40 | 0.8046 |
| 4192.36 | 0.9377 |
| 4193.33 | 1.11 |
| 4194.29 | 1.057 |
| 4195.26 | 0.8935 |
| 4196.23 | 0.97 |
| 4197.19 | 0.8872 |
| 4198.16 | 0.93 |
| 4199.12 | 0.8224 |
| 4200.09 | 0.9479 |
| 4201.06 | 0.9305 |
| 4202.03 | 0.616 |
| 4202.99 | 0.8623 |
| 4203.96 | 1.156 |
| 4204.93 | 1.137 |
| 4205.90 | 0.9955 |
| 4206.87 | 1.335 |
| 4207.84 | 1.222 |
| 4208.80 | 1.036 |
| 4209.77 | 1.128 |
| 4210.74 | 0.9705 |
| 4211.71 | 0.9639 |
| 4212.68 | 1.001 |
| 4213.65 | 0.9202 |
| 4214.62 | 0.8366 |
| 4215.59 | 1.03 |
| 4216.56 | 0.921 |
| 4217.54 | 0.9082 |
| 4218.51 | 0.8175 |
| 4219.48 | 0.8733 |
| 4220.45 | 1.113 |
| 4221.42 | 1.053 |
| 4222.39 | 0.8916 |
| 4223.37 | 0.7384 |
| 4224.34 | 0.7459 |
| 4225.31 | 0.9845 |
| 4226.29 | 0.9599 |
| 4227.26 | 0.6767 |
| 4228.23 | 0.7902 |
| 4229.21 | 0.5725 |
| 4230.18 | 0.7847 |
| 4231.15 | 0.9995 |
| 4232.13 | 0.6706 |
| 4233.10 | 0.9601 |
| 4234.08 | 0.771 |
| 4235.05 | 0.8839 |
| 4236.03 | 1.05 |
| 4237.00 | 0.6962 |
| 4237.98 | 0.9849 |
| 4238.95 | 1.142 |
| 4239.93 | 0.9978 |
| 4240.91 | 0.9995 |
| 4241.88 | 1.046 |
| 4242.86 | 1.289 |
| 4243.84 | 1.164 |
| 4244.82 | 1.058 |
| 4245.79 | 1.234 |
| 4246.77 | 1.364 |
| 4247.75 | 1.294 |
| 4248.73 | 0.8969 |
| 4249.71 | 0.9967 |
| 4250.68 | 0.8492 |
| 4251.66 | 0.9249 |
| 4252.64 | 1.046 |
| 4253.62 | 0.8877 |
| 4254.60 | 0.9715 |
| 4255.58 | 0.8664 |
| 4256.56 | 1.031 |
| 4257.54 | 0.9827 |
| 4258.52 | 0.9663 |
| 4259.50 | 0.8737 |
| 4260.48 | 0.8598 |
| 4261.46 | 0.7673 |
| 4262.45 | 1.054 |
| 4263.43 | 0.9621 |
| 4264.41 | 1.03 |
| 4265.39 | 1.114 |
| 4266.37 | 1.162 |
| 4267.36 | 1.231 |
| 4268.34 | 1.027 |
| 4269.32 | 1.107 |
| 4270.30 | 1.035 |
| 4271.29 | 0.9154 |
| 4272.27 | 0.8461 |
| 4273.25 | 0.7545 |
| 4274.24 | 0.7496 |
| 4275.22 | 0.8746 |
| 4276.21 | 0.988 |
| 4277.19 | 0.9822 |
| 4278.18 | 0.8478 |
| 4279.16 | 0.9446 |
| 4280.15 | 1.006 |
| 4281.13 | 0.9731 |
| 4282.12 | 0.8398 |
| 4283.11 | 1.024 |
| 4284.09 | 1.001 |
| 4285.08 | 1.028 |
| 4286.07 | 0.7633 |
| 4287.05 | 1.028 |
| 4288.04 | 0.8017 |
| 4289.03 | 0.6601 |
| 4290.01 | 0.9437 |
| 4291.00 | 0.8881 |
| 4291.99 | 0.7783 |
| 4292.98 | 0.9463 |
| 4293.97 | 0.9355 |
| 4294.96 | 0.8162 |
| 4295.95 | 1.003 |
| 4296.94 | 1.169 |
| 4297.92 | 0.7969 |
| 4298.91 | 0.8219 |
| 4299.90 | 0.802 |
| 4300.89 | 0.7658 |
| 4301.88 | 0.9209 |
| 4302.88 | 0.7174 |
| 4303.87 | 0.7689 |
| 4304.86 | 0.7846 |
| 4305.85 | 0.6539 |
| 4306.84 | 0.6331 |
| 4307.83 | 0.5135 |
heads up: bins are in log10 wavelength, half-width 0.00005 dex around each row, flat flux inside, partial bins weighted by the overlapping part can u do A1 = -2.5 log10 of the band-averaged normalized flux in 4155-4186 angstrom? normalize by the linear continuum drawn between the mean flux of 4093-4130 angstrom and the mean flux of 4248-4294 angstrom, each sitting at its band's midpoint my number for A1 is 0.05 mag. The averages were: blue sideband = 0.934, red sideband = 0.941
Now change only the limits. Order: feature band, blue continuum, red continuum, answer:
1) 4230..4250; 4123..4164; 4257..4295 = -0.10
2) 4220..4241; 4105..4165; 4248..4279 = 0.08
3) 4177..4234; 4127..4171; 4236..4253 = 0.08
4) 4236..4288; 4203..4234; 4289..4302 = -0.09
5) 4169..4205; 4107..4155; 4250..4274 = 0.05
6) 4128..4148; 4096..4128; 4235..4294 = 0.06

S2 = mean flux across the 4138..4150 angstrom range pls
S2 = 0.911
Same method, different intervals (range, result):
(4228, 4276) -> 0.971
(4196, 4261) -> 0.96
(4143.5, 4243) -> 0.918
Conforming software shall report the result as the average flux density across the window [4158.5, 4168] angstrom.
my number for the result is 0.957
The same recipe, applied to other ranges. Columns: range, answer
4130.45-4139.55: 0.876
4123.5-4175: 0.908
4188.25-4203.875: 0.926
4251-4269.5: 0.99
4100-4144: 0.936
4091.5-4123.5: 0.936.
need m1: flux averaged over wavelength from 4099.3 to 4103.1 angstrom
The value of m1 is 0.783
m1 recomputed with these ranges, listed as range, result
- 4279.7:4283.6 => 0.96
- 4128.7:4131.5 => 0.826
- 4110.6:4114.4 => 1.01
